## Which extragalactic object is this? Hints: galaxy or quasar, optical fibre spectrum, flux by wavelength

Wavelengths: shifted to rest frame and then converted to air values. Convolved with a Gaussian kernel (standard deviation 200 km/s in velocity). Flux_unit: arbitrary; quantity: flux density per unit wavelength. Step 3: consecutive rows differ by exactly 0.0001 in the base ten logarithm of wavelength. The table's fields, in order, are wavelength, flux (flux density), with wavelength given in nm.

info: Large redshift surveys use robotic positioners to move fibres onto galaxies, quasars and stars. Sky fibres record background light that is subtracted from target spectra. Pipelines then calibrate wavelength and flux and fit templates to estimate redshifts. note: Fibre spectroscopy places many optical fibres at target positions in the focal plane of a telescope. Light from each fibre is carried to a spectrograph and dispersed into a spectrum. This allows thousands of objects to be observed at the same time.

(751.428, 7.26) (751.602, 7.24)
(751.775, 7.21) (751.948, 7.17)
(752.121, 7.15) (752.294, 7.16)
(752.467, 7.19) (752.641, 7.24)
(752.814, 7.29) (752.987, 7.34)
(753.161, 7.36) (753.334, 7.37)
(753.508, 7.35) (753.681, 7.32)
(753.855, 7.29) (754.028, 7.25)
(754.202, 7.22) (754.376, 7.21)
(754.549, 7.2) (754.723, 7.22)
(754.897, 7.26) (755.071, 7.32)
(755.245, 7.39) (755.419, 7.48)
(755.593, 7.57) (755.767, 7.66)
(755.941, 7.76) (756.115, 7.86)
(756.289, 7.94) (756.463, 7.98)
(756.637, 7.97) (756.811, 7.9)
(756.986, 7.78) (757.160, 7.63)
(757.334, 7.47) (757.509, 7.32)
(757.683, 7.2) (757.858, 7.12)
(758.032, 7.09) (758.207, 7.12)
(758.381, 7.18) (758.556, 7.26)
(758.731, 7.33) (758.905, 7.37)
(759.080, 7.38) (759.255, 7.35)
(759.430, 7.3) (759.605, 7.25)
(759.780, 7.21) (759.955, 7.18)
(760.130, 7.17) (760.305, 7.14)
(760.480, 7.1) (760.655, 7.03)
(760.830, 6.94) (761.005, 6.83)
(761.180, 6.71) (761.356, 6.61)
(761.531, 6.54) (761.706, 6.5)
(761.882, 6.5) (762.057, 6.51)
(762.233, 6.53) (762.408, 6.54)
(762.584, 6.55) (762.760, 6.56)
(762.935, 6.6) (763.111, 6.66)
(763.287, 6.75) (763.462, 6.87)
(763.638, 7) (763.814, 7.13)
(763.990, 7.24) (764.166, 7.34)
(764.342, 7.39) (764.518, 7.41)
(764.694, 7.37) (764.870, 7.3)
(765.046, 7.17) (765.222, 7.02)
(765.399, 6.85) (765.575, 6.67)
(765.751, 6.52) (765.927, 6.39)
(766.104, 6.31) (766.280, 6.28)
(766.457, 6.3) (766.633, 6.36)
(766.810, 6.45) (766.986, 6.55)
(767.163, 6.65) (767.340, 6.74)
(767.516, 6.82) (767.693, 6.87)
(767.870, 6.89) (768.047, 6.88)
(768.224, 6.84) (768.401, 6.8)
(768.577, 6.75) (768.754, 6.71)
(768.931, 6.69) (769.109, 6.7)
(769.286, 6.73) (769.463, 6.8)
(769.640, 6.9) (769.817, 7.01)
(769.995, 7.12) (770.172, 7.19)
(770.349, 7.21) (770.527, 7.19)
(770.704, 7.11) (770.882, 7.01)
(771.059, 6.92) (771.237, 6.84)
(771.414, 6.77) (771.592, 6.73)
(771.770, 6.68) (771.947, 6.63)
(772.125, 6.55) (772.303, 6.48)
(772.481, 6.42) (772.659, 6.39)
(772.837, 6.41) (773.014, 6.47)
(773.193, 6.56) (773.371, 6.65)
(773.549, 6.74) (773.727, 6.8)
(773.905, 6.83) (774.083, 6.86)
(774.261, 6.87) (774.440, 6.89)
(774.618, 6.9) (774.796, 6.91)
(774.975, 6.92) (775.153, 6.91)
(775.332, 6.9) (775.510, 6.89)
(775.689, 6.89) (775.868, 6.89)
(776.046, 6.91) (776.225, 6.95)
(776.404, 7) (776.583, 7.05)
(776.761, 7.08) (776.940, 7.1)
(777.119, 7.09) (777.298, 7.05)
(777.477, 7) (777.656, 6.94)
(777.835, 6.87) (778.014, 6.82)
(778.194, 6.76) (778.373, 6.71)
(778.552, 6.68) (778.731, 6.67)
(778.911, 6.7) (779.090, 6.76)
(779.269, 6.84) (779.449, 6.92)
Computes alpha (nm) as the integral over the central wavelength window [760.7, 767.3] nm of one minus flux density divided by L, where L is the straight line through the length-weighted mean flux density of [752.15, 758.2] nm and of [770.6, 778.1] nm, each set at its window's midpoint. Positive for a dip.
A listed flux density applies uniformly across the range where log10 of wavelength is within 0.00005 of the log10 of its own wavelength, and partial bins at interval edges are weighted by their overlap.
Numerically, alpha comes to 0.36 nm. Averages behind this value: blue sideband 7.43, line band 6.76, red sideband 6.83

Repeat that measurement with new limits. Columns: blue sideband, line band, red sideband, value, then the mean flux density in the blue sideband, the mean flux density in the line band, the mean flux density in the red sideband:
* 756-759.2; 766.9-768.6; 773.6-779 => 0.092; 7.5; 6.78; 6.89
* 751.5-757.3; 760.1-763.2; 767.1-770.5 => 0.188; 7.43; 6.71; 6.86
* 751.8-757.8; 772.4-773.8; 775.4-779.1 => 0.089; 7.43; 6.55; 6.9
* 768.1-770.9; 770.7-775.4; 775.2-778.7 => 0.123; 6.92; 6.74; 6.92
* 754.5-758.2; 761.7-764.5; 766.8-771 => 0.137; 7.52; 6.81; 6.87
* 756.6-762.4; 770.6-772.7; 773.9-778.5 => 0.077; 7.12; 6.72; 6.92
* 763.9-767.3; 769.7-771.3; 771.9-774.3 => -0.092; 6.82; 7.07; 6.61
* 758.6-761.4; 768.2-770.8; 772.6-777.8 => 0.016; 7.13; 6.92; 6.86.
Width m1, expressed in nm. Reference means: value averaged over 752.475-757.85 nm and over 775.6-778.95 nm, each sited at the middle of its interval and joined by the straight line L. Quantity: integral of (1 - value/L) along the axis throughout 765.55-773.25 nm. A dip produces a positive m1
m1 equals 0.42 nm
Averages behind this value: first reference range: 7.46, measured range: 6.71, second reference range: 6.91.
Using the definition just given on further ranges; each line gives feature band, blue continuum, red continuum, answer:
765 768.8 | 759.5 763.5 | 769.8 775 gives 0.07 nm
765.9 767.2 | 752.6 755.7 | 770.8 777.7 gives 0.11 nm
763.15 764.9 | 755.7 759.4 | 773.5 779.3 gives 0.03 nm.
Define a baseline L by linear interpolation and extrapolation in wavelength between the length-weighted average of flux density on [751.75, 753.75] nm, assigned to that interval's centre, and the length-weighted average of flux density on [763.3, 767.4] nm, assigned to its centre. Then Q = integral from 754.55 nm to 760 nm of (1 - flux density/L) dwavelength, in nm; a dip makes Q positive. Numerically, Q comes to -0.25 nm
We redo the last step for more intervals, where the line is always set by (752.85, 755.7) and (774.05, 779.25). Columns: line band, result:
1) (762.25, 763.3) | 0.08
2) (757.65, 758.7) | 0.01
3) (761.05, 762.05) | 0.08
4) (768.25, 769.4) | 0.05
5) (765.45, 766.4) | 0.09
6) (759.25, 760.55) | 0.00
